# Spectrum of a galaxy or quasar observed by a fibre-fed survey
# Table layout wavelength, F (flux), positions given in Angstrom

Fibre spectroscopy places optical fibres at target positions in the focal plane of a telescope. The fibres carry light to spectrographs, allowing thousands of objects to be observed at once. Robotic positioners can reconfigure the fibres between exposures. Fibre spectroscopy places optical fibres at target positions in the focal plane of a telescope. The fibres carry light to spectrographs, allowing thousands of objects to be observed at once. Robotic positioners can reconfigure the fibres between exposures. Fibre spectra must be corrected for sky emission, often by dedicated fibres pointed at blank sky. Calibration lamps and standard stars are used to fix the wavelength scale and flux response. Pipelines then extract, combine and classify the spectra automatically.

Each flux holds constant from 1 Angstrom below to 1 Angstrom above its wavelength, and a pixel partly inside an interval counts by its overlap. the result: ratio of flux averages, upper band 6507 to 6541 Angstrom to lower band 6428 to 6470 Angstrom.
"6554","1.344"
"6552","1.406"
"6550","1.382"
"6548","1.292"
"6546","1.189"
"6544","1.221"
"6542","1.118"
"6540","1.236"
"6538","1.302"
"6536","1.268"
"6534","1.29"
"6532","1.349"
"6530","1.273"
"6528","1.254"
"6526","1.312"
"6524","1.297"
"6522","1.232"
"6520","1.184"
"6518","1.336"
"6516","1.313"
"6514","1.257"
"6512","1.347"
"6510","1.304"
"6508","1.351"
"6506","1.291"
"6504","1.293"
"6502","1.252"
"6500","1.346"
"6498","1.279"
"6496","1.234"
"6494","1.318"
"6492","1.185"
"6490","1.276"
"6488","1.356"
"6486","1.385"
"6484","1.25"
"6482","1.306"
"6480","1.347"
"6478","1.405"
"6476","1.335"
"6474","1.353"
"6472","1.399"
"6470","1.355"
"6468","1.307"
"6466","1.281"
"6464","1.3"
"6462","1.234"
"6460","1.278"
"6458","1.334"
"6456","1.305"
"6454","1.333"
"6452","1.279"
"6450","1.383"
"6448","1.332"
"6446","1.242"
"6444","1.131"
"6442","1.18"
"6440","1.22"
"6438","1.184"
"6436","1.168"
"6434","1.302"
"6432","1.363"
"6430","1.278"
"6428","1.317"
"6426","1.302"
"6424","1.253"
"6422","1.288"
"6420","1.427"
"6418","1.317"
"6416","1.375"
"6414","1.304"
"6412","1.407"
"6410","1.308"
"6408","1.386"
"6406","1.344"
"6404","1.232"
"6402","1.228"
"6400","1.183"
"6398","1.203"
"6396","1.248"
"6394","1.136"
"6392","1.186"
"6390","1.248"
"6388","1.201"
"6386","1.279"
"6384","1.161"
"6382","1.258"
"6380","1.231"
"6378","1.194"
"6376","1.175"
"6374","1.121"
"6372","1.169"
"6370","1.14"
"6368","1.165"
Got 1.01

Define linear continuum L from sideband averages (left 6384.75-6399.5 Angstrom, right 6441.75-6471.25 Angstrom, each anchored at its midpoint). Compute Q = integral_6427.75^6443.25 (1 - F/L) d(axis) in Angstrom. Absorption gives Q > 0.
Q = 0.2 Angstrom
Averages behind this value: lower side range 1.21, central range 1.25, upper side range 1.29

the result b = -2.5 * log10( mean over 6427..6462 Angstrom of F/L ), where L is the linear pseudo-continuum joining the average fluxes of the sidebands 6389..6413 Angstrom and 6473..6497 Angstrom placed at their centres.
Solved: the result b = 0.01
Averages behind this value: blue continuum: 1.26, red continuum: 1.31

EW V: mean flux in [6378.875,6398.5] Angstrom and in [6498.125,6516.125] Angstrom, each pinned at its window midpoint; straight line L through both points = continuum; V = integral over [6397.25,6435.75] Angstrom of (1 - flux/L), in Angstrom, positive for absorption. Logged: -2.1 Angstrom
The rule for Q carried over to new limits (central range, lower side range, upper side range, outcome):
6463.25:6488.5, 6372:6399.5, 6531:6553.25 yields -1.8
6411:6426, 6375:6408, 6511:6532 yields -1.2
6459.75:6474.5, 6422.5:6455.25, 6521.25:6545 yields -0.6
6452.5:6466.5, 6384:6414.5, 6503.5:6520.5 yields -0.2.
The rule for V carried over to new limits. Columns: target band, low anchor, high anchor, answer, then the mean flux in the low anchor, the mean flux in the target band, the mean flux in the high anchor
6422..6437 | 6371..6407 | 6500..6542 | -0.61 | 1.21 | 1.28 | 1.28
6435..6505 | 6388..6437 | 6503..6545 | -0.59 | 1.28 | 1.29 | 1.28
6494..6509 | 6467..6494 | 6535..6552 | 0.12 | 1.33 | 1.29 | 1.26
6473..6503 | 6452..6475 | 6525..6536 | -0.04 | 1.31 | 1.31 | 1.29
